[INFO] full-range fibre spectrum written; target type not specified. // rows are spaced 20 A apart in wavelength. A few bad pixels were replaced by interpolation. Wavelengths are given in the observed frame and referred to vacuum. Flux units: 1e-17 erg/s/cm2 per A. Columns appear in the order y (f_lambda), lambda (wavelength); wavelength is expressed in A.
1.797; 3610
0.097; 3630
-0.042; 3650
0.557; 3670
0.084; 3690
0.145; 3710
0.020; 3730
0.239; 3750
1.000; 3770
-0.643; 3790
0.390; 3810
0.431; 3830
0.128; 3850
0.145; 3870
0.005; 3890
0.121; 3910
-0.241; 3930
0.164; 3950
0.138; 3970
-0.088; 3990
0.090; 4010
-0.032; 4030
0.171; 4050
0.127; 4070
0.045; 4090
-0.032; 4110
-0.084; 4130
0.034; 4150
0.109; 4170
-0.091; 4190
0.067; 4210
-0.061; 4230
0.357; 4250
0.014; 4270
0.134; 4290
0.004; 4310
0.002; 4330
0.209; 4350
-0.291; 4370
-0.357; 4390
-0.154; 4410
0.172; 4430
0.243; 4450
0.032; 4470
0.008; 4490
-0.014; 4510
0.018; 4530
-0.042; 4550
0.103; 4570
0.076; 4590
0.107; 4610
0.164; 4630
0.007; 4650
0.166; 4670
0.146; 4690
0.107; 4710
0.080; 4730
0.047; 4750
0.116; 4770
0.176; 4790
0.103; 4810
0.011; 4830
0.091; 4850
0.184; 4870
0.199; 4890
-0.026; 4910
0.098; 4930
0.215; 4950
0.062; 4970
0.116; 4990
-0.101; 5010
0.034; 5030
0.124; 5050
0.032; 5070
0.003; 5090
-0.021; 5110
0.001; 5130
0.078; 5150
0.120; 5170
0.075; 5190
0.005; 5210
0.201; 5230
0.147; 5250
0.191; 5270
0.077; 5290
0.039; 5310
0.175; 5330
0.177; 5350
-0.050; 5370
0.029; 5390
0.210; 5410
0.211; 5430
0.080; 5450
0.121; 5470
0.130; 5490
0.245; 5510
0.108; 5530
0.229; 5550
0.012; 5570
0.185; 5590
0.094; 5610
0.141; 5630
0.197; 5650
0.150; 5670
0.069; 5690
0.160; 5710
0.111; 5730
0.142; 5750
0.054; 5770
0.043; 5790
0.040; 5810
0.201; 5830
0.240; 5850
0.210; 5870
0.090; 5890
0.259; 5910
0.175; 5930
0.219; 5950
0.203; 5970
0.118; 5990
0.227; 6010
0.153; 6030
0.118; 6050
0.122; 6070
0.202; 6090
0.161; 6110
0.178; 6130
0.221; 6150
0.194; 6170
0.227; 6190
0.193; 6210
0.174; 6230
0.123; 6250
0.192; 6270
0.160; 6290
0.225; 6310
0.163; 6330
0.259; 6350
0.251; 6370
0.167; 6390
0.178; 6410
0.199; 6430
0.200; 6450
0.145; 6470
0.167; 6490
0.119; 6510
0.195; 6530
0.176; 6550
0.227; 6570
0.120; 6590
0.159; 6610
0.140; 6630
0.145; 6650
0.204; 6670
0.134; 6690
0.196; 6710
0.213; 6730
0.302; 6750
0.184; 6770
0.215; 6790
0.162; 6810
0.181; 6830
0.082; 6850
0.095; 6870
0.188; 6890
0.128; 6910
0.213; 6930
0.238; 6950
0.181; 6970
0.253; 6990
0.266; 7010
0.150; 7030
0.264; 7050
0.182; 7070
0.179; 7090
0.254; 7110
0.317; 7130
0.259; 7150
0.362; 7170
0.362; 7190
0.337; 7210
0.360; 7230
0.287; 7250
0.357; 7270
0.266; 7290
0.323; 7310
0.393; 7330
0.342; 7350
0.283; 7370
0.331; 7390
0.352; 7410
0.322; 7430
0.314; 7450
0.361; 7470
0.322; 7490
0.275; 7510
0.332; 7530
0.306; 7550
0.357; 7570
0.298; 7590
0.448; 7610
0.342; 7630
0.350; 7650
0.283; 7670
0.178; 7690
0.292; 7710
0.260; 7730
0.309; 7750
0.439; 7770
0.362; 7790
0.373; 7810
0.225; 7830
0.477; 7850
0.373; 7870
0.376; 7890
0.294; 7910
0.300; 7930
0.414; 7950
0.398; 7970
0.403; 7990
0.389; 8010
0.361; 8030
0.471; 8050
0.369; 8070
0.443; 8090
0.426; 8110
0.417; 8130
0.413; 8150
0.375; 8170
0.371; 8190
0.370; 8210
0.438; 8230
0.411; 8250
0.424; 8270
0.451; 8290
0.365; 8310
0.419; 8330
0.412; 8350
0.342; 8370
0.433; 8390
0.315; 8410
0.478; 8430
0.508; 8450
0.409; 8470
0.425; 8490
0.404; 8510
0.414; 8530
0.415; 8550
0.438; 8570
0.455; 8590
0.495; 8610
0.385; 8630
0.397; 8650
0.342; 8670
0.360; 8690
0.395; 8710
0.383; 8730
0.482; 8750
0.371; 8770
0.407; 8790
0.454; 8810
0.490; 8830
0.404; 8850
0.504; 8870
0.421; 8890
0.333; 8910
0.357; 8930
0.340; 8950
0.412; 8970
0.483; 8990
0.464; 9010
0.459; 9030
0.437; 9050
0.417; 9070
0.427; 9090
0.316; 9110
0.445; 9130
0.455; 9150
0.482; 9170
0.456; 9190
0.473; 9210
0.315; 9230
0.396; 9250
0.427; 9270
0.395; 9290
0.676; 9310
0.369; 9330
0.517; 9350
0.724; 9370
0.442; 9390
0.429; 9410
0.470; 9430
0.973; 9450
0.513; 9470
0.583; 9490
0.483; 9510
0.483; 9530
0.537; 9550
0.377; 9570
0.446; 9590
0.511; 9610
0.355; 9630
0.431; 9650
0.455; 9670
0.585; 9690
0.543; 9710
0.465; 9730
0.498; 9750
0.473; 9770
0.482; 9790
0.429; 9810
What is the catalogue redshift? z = 0.786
